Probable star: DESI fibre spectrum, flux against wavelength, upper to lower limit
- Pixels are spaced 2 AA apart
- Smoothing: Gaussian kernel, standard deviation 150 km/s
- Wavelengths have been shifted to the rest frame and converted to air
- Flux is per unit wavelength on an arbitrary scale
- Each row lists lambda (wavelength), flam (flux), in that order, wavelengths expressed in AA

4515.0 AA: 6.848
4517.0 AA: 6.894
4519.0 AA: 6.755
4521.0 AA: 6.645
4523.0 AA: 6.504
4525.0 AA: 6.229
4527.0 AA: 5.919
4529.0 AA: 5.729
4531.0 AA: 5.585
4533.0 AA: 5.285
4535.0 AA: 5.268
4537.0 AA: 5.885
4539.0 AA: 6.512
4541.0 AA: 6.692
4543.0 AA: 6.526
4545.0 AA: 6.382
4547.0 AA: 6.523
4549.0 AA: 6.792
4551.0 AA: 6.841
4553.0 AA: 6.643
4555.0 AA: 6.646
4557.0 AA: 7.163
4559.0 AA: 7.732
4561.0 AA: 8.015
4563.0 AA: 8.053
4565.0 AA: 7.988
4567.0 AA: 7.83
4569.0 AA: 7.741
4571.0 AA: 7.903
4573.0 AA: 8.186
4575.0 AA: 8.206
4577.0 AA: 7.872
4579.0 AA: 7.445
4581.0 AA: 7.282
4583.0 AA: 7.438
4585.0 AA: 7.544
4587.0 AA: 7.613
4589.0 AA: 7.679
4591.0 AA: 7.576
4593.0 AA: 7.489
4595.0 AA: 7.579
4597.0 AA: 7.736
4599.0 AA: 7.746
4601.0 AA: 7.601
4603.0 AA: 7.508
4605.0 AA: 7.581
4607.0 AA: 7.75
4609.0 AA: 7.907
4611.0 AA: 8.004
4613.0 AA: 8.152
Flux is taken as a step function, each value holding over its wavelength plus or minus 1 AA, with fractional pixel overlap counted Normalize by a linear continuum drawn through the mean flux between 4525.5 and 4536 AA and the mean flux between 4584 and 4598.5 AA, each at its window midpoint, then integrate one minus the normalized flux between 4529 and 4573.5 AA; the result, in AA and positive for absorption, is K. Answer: -4.1 AA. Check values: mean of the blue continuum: 5.59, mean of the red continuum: 7.61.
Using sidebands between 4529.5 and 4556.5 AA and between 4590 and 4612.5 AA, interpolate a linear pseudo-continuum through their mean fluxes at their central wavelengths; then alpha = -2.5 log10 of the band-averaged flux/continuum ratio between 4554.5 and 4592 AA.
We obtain -0.10 mag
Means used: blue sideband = 6.28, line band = 7.69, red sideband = 7.69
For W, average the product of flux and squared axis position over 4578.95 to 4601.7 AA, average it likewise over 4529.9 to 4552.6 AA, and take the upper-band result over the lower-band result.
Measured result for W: 1.24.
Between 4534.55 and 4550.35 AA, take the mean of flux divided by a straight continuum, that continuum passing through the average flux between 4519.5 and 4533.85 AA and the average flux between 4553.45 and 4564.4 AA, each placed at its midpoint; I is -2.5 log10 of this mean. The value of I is 0.06 mag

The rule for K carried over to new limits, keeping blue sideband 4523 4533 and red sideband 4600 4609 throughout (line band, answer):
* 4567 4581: -1.84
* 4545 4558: -0.65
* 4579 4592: -0.57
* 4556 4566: -1.74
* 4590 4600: -0.27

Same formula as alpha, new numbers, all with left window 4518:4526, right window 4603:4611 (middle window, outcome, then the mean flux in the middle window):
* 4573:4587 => -0.04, 7.67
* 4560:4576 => -0.11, 7.99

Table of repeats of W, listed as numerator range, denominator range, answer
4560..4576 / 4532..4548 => 1.32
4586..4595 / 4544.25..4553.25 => 1.16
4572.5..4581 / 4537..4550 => 1.22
